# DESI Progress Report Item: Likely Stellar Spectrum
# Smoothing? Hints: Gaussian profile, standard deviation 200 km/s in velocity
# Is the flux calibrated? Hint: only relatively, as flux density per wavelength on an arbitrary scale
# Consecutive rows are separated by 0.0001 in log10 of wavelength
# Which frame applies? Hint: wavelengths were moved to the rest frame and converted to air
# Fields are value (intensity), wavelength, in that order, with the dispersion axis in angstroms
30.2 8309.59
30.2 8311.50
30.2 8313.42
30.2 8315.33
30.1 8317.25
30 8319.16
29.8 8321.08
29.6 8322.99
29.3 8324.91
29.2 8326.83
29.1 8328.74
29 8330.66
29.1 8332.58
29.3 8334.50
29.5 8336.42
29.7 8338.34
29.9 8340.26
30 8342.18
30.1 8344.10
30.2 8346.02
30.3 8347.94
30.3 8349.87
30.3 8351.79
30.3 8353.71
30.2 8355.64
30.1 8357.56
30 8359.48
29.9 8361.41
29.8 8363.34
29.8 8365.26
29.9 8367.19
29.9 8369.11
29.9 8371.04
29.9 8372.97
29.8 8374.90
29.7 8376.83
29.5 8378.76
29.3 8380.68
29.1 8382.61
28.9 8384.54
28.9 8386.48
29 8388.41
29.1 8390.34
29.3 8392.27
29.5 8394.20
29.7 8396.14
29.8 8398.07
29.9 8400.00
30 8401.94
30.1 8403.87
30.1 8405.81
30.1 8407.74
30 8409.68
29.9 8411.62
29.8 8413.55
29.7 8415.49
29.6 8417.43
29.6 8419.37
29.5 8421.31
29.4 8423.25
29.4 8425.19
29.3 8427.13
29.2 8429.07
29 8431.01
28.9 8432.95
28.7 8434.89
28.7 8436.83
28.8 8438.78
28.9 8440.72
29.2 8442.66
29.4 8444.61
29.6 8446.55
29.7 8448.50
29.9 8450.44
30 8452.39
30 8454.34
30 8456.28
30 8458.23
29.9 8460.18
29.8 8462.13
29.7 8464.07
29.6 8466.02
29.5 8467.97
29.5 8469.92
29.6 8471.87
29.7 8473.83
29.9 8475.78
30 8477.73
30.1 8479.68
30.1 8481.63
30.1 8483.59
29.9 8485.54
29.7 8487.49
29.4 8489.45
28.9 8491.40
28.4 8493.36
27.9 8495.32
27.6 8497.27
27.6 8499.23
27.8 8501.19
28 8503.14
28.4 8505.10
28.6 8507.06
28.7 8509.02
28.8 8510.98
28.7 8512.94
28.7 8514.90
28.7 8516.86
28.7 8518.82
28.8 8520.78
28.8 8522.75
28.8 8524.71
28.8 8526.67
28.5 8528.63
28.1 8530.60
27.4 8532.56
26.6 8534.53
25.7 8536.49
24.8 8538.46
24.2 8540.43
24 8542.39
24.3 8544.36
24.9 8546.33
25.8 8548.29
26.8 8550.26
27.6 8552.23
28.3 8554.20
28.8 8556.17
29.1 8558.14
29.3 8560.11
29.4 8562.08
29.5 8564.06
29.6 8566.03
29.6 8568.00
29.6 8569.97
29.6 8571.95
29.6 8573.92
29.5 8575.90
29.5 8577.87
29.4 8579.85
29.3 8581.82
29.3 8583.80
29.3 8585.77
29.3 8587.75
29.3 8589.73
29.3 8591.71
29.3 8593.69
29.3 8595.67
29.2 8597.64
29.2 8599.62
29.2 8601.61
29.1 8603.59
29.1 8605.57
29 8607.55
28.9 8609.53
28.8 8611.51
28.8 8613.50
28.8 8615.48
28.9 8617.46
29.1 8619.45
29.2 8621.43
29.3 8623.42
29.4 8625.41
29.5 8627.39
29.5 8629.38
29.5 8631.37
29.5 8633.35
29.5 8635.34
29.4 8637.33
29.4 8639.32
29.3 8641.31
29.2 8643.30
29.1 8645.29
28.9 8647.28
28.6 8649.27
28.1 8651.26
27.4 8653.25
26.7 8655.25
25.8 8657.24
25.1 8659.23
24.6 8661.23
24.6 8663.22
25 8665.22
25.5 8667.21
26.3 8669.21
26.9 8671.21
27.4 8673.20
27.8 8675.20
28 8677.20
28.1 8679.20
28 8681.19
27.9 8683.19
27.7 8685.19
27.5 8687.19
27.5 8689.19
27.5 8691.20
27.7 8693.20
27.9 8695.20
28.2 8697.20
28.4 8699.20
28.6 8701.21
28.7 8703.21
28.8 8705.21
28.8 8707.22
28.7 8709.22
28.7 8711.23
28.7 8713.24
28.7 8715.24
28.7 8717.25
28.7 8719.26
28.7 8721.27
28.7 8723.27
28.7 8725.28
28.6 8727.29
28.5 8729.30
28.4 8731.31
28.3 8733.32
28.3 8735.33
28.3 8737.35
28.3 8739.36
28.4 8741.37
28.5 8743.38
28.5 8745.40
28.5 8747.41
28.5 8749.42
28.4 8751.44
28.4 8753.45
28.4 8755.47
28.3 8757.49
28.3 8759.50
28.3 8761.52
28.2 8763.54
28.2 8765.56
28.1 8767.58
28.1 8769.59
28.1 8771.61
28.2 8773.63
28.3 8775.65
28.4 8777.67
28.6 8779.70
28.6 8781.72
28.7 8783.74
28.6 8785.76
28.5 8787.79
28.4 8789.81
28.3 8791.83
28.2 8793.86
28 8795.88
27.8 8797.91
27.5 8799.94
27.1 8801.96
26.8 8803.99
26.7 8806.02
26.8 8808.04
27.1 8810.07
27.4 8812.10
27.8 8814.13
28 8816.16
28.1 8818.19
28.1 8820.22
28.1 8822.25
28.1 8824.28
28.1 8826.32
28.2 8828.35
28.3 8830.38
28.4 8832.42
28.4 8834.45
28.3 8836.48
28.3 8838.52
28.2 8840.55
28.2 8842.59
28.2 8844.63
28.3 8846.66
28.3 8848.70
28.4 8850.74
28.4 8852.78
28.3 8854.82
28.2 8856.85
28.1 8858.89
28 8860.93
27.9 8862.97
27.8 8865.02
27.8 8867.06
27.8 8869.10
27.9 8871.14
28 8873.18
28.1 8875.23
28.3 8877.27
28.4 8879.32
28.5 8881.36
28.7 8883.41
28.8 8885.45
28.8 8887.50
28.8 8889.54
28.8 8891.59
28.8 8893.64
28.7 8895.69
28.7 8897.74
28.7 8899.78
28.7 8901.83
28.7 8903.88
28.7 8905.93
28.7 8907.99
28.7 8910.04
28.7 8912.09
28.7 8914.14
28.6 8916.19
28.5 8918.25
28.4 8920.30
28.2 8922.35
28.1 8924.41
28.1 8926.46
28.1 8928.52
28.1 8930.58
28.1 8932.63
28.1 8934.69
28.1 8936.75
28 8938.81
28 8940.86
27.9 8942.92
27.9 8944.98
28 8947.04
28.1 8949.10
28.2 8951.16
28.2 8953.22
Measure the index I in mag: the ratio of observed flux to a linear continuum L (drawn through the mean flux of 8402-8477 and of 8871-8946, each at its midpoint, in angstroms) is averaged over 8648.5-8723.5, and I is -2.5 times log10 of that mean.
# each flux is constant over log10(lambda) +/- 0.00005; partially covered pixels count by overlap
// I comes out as 0.05 mag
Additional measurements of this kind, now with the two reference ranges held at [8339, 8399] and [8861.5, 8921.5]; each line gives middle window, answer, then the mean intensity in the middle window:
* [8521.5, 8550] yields 0.11 mag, 26.5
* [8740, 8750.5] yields 0.01 mag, 28.5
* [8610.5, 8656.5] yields 0.01 mag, 28.9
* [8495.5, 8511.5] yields 0.05 mag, 28.2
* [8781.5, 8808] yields 0.03 mag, 27.9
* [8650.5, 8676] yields 0.11 mag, 26.2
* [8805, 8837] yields 0.03 mag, 27.9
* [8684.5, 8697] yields 0.05 mag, 27.7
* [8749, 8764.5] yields 0.02 mag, 28.3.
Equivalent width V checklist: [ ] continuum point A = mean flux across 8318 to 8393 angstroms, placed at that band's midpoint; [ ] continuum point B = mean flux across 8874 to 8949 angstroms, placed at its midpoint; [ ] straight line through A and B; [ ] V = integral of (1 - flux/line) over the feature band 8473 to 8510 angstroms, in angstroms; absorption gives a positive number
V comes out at 0.48 angstroms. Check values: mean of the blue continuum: 29.7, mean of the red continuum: 28.4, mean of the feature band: 29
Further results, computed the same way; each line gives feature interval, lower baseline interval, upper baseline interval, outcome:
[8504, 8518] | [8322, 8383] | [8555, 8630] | 0.37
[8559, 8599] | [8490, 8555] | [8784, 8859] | -2.61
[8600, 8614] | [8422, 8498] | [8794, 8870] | -0.08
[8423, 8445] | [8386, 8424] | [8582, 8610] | 0.40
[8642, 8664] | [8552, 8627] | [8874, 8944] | 1.44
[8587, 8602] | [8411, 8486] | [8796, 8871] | -0.16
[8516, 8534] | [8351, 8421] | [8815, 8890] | 0.50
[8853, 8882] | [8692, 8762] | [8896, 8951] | 0.30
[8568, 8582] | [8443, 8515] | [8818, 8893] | -0.24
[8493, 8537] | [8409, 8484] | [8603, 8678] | 1.30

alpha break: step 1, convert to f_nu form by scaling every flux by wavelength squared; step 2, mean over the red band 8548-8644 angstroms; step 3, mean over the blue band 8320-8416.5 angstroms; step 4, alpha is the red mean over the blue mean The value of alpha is 1.03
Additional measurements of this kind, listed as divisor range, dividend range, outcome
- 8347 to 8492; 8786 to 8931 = 1.05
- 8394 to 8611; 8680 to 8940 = 1.05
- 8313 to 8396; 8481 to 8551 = 0.97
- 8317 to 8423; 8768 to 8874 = 1.05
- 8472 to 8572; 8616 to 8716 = 1.03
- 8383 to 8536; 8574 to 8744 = 1.02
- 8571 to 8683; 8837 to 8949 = 1.06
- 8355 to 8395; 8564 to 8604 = 1.04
